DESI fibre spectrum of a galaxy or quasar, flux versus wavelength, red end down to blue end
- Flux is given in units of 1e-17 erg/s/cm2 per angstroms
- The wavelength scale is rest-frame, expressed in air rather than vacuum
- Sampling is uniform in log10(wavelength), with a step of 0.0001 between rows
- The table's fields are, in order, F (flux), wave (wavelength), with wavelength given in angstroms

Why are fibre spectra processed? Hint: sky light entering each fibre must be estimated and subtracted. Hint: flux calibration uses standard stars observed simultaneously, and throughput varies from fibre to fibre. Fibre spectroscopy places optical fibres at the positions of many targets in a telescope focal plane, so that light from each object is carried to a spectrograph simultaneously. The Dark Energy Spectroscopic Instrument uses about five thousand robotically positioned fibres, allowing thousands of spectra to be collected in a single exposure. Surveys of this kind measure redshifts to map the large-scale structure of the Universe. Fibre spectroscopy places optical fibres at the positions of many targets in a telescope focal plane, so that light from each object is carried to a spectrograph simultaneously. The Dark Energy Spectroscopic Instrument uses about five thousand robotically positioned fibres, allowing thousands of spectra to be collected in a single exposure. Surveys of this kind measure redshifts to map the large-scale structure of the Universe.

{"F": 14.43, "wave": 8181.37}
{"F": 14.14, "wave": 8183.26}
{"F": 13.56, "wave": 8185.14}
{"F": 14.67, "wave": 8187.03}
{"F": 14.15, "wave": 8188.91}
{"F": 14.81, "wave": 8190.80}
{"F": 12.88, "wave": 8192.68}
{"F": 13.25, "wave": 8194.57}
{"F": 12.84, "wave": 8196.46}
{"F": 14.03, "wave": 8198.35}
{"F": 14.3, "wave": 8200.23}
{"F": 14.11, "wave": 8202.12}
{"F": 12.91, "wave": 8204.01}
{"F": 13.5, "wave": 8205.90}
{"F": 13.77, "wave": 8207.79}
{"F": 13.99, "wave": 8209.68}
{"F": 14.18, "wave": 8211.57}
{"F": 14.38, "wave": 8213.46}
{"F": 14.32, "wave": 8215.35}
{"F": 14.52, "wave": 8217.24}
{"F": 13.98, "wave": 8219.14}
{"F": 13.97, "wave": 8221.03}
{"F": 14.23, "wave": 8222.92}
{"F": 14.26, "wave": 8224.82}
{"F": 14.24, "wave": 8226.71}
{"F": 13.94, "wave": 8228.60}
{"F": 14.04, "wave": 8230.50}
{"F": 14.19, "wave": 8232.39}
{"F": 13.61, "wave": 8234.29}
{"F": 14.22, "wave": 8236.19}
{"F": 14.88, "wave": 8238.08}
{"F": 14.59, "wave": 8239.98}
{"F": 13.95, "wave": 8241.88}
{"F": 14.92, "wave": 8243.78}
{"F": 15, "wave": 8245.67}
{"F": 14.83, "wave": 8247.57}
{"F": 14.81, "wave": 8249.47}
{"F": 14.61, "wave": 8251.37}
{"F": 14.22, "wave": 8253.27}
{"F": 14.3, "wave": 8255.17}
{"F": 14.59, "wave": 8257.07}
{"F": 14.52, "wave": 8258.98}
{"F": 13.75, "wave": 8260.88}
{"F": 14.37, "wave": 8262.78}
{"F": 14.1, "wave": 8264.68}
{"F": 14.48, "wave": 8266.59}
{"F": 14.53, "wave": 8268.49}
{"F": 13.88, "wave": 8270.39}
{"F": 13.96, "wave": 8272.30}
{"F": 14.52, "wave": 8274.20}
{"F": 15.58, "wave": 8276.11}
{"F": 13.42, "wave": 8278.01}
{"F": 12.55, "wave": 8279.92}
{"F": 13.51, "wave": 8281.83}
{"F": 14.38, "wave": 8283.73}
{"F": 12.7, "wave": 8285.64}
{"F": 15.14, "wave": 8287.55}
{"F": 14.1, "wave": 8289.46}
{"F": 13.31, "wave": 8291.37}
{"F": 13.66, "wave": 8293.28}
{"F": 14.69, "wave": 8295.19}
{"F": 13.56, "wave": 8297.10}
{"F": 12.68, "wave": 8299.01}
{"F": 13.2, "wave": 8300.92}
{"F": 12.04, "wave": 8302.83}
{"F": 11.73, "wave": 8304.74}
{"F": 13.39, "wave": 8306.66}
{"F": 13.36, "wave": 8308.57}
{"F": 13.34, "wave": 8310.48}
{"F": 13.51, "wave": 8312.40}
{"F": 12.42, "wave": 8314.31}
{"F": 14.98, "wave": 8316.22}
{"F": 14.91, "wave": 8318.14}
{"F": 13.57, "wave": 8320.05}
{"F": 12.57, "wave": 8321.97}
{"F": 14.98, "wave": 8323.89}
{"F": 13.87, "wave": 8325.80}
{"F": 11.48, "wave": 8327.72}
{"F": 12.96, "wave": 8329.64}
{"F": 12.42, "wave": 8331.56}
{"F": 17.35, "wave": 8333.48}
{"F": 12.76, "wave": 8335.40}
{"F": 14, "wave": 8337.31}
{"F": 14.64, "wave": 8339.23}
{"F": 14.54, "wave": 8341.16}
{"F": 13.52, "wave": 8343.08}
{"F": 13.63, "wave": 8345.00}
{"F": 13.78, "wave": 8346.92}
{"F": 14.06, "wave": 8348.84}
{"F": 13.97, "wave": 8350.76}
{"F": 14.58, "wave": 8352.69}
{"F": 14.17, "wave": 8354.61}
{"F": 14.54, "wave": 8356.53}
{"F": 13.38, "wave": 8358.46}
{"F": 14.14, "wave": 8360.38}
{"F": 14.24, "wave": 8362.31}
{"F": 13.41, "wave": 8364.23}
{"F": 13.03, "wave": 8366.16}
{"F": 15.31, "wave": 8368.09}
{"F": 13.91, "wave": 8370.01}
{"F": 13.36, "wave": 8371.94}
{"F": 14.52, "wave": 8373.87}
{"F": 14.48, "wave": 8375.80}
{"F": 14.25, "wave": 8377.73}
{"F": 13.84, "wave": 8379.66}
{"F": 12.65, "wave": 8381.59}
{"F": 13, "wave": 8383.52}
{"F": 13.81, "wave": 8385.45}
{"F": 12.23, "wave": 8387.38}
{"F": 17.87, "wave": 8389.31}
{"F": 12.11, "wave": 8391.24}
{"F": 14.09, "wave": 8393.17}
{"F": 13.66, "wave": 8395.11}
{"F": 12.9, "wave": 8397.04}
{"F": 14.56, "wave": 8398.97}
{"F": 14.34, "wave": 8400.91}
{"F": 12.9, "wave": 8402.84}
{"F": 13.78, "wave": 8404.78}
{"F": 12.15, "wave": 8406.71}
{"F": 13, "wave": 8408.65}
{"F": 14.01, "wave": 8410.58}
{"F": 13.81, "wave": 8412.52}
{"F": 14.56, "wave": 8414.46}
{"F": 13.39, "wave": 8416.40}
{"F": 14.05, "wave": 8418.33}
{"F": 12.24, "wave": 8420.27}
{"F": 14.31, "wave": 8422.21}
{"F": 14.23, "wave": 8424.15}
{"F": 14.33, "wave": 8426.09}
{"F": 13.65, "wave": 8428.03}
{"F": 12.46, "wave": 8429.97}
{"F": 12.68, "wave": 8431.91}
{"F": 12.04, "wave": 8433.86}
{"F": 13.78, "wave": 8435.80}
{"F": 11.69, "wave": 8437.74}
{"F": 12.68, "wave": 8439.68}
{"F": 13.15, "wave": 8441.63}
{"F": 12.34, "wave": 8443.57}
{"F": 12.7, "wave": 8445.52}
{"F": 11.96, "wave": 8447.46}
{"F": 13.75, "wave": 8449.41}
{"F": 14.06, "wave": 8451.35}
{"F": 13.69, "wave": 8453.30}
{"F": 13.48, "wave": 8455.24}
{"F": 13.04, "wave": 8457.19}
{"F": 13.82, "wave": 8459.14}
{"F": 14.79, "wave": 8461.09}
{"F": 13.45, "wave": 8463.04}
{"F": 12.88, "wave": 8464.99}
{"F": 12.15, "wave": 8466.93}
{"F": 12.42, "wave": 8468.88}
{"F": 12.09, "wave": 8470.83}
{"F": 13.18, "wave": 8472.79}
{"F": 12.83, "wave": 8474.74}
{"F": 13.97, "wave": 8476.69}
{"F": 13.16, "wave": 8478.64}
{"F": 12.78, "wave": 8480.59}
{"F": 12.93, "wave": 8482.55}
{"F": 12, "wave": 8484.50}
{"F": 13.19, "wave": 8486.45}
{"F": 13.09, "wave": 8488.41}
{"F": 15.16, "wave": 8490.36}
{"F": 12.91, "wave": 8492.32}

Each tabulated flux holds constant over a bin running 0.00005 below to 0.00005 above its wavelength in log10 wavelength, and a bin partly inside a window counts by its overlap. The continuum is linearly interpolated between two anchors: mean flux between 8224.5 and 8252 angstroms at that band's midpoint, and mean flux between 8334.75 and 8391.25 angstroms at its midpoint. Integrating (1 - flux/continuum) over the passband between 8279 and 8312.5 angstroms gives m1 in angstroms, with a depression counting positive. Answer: 1.9 angstroms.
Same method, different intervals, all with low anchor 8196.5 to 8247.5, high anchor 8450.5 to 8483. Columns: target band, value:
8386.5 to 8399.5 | -0.4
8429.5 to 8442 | 0.7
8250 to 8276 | -0.7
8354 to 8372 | -0.5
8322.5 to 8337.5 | 0.1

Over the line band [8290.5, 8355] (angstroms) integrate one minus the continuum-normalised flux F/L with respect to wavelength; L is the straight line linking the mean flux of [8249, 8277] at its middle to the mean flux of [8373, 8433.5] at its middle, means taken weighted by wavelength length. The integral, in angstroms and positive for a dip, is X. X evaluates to 2.1 angstroms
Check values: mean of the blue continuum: 14.4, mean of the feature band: 13.6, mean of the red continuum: 13.7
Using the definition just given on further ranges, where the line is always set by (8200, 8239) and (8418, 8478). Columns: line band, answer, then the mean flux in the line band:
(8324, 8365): -1.0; 13.9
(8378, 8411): -0.6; 13.6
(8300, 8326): 0.5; 13.4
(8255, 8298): -0.7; 14.1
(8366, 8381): -0.7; 14.1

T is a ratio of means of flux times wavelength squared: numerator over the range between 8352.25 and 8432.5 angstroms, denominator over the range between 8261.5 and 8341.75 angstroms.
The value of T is 1.02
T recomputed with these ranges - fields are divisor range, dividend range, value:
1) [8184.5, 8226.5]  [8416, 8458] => 1.00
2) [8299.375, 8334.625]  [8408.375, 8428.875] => 1.05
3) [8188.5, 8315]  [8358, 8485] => 1.00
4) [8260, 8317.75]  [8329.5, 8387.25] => 1.03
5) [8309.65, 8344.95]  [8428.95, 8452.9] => 0.96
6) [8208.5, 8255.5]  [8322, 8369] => 1.00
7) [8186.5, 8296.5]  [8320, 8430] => 1.01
